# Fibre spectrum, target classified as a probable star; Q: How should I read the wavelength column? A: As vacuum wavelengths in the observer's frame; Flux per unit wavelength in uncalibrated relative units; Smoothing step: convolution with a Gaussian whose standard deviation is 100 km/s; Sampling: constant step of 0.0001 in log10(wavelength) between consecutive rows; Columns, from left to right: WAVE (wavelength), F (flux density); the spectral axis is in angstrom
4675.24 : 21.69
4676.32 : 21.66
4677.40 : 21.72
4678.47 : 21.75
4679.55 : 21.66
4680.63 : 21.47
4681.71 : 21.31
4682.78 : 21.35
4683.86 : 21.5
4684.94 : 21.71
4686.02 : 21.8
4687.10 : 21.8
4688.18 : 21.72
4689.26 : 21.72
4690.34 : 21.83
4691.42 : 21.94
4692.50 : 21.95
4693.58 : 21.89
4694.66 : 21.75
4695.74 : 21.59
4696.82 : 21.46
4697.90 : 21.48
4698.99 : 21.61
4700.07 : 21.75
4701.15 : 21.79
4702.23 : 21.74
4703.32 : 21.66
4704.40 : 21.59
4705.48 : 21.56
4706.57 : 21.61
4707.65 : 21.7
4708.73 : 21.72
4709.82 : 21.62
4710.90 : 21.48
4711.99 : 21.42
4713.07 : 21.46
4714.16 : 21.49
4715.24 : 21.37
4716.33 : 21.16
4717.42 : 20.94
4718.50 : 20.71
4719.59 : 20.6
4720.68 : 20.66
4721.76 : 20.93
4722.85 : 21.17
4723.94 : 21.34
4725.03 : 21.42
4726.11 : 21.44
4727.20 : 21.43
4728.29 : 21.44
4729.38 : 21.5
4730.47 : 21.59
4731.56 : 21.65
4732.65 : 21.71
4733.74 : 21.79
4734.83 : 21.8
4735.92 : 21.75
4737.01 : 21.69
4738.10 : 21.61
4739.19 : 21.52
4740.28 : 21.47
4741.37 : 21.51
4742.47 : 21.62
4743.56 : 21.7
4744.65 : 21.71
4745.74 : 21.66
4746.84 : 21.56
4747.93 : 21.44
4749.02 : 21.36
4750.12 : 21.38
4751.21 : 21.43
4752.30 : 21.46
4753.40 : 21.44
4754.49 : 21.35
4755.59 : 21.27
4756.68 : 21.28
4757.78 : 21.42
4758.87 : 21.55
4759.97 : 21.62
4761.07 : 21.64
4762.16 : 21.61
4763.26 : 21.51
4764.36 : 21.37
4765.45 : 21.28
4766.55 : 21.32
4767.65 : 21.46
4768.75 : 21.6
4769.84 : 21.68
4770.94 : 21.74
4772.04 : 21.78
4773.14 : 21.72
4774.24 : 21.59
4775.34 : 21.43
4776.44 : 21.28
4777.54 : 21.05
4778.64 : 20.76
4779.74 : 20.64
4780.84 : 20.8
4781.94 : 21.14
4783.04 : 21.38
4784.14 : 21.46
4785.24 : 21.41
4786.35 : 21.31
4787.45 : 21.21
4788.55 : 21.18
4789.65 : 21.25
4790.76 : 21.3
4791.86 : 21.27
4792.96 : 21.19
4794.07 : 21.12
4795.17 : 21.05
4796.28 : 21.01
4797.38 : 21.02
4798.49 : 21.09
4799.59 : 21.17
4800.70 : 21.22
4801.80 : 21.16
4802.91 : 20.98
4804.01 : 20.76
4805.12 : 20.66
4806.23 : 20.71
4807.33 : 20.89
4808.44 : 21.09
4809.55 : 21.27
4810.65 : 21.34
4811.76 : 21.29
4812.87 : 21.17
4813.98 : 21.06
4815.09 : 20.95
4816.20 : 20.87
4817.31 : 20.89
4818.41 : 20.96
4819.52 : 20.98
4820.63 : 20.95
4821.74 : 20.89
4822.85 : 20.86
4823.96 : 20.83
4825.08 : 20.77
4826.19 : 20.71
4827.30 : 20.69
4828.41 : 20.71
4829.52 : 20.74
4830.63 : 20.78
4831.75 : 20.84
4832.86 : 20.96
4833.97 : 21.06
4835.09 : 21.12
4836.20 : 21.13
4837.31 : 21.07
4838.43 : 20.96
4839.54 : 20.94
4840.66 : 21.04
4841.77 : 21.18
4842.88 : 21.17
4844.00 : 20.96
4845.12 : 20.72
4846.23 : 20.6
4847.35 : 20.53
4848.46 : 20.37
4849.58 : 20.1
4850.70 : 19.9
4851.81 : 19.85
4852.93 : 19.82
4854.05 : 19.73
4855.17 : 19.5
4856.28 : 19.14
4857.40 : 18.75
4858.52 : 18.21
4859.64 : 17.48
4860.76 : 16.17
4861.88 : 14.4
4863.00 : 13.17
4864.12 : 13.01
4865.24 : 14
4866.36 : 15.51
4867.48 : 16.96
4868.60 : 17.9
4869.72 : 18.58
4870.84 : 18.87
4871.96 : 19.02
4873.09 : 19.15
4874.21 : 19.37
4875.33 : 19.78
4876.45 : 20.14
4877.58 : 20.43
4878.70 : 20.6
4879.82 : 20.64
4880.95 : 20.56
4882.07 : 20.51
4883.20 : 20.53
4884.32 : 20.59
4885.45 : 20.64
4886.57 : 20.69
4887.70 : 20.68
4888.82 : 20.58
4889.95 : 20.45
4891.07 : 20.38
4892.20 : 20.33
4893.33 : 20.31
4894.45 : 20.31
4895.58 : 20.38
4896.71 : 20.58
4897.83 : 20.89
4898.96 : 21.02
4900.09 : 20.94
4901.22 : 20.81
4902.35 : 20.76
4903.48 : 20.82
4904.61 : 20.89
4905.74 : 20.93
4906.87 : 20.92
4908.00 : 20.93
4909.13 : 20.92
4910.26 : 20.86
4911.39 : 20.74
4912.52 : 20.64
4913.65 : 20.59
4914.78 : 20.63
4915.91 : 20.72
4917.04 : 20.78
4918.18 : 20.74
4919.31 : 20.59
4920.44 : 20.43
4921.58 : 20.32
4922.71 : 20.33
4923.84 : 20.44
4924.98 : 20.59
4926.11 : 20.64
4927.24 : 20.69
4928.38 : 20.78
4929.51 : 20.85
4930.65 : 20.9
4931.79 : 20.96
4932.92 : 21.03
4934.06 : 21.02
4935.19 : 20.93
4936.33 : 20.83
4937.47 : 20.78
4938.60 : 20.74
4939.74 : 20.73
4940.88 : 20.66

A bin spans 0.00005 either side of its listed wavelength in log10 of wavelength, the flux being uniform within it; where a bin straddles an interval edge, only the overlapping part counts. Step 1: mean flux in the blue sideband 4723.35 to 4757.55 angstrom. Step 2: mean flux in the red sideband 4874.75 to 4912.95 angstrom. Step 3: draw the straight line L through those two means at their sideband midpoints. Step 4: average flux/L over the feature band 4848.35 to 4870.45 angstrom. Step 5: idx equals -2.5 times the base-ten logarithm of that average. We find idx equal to 0.18 mag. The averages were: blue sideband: 21.5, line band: 17.6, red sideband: 20.6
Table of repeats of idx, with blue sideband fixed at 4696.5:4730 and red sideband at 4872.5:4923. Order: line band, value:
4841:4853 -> 0.01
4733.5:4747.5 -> -0.02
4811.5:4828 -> 0.00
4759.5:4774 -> -0.02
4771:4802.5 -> -0.01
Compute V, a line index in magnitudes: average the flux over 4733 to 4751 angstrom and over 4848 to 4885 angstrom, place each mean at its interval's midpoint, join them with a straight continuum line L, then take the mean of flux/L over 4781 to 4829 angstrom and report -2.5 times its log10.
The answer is -0.05 mag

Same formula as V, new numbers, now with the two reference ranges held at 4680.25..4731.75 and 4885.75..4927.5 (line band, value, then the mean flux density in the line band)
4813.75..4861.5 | 0.03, 20.4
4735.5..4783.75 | -0.01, 21.4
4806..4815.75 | 0.00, 21.1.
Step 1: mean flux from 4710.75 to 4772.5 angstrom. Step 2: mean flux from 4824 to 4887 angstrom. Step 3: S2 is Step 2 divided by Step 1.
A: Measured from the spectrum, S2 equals 0.91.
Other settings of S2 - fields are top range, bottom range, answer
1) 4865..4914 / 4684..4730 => 0.93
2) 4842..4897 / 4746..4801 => 0.90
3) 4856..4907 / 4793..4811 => 0.92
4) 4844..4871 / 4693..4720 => 0.84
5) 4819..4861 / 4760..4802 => 0.96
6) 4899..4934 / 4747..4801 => 0.97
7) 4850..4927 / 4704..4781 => 0.92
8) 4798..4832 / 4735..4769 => 0.97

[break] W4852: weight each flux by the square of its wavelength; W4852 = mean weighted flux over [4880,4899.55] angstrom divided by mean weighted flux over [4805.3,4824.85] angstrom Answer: 1.0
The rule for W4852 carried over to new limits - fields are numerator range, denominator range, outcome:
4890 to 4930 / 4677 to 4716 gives 1.04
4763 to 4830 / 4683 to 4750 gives 1.01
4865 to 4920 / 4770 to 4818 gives 0.99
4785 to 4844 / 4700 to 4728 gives 1.03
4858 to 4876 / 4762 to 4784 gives 0.83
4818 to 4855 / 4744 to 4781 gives 1.00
